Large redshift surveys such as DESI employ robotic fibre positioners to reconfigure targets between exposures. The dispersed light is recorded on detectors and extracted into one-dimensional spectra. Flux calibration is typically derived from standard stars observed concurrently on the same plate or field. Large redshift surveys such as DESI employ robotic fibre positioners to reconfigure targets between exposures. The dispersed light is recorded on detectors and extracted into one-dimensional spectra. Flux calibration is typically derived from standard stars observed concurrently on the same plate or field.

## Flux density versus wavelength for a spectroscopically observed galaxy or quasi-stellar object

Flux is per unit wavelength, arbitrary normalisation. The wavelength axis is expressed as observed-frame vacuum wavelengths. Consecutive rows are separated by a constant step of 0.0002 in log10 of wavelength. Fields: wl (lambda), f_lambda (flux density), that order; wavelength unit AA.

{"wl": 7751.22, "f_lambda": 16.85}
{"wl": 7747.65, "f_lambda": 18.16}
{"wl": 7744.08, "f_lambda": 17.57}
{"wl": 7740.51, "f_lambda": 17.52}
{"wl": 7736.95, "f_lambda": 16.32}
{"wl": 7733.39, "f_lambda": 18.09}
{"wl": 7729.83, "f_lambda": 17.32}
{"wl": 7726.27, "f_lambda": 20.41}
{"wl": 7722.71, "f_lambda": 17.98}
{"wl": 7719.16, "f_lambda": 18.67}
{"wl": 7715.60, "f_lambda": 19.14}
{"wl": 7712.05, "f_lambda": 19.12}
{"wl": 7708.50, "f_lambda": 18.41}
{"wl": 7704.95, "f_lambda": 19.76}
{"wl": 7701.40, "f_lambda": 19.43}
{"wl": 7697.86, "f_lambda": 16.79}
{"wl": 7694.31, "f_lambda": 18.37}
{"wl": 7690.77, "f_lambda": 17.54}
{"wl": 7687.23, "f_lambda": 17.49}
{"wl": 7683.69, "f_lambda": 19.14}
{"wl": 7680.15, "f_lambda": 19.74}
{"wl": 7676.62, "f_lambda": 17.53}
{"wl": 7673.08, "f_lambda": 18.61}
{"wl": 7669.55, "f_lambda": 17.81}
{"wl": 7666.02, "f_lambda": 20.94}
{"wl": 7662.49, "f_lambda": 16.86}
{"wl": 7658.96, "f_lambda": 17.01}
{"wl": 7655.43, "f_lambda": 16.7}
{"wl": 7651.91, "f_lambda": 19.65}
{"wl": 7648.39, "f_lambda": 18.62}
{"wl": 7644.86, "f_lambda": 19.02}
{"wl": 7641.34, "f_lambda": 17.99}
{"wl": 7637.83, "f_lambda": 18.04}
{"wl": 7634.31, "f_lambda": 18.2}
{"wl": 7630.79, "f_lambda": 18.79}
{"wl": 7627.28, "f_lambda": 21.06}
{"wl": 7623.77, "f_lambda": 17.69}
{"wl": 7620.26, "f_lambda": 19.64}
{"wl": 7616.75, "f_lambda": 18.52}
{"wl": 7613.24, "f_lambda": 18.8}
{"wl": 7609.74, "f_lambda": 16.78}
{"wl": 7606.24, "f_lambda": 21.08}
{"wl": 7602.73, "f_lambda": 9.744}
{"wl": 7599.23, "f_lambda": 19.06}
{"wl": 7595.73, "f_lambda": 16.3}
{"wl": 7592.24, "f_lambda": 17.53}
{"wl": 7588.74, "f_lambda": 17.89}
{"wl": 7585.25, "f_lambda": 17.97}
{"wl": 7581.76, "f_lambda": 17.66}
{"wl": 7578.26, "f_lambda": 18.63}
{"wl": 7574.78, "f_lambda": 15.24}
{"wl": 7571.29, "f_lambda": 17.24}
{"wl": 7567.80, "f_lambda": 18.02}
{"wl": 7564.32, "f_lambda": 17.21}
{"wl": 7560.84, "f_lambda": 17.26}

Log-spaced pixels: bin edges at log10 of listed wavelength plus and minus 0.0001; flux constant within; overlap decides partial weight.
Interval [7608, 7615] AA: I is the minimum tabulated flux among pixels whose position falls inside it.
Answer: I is 16.78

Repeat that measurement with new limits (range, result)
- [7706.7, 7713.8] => 18.41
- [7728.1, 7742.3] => 16.32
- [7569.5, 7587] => 15.24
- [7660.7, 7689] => 16.86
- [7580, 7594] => 17.53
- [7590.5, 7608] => 9.744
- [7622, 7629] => 17.69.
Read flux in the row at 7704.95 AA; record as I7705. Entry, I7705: 19.76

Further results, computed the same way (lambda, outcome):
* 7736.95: 16.32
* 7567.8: 18.02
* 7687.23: 17.49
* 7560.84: 17.26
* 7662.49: 16.86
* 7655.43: 16.7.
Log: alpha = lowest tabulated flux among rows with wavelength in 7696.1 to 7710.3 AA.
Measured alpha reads 16.79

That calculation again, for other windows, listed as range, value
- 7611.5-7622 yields 18.52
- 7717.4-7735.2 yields 17.32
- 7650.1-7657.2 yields 16.7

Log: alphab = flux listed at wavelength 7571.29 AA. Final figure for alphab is 17.24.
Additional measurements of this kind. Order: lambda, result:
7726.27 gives 20.41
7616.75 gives 18.52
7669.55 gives 17.81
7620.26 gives 19.64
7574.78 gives 15.24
